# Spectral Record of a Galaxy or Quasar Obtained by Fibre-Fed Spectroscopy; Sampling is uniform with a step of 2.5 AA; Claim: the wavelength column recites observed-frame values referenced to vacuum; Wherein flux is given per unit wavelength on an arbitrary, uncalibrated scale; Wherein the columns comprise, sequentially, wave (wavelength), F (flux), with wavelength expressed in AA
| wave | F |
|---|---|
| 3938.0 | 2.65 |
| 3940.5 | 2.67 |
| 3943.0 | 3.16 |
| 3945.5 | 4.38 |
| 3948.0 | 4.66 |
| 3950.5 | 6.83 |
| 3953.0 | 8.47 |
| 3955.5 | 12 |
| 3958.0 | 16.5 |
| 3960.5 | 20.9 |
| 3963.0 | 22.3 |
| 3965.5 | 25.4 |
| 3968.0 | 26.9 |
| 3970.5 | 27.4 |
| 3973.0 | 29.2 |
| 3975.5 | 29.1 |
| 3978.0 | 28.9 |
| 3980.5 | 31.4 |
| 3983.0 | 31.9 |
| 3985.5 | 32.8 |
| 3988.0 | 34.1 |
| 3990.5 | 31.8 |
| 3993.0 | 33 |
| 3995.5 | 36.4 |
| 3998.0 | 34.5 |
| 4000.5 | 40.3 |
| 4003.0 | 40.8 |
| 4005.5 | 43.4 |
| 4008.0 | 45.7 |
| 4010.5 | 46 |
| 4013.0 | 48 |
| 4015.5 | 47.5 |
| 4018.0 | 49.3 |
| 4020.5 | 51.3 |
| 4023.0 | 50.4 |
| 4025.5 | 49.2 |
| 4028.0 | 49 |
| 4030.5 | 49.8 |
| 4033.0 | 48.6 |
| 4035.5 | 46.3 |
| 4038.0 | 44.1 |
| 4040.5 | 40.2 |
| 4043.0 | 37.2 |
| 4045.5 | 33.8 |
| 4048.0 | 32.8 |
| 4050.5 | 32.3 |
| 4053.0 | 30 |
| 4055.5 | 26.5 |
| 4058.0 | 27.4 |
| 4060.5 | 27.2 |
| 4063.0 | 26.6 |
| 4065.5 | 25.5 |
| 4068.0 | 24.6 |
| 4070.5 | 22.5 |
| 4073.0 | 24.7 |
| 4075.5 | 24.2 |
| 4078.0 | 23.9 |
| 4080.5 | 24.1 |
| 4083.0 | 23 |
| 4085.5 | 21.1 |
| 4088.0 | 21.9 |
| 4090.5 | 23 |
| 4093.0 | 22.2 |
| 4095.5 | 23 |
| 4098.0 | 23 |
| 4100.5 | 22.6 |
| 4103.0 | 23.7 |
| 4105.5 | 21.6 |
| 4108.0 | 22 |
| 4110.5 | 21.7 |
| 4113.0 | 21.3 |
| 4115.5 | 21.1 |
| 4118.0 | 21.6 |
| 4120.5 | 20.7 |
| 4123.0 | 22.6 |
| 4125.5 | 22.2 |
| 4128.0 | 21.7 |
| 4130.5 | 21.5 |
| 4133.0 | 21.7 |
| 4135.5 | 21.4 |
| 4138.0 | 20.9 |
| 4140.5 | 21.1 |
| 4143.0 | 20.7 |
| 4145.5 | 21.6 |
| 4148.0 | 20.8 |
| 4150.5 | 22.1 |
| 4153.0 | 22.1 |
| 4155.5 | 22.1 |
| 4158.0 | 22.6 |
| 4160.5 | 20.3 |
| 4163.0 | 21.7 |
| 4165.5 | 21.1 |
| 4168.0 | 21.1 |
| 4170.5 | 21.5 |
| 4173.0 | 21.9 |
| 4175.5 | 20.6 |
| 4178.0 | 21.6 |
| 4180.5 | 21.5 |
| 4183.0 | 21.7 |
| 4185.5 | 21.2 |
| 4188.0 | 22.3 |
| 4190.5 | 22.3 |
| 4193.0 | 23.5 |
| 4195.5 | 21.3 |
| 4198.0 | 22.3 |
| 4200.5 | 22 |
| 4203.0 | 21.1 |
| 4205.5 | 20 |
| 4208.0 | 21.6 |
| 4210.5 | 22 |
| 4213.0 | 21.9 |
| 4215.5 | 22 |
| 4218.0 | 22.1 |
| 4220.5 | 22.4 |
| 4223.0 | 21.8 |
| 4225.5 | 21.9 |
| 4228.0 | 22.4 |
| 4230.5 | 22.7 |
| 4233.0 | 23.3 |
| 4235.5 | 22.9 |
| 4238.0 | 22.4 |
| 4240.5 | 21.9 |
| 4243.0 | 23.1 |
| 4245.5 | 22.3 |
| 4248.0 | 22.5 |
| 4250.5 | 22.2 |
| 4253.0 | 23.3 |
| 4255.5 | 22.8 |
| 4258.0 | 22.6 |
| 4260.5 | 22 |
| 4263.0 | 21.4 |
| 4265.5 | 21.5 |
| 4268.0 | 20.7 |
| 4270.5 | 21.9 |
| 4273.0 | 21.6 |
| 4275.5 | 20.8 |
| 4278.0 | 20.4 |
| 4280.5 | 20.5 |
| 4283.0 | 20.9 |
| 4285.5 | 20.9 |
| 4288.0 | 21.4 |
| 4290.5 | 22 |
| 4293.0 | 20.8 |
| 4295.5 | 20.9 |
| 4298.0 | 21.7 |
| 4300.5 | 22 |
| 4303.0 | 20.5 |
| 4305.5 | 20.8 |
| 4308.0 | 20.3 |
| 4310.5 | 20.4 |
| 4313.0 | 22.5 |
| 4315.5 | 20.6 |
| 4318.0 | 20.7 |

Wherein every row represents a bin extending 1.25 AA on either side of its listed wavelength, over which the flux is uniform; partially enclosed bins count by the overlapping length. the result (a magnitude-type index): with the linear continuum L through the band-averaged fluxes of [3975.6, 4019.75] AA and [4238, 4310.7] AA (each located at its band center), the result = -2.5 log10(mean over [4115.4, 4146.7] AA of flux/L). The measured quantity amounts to 0.375 mag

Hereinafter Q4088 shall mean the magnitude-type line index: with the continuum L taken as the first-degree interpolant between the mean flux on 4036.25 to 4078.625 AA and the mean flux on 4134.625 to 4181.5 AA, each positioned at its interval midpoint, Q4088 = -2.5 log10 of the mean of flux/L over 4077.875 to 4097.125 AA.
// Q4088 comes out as 0.20 mag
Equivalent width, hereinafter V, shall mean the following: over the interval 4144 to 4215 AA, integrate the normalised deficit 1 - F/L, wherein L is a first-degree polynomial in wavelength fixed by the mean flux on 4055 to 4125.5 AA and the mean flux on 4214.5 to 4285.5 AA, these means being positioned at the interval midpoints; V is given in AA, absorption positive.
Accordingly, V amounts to 2.9 AA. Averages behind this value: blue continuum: 23.3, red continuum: 22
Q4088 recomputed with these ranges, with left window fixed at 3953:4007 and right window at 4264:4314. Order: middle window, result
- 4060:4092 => 0.13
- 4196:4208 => 0.10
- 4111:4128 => 0.19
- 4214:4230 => 0.04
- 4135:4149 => 0.19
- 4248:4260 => -0.03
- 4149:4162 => 0.14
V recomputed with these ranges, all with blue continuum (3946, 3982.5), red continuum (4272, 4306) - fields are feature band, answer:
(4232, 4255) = -1.8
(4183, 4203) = -1.0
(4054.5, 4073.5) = -4.5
